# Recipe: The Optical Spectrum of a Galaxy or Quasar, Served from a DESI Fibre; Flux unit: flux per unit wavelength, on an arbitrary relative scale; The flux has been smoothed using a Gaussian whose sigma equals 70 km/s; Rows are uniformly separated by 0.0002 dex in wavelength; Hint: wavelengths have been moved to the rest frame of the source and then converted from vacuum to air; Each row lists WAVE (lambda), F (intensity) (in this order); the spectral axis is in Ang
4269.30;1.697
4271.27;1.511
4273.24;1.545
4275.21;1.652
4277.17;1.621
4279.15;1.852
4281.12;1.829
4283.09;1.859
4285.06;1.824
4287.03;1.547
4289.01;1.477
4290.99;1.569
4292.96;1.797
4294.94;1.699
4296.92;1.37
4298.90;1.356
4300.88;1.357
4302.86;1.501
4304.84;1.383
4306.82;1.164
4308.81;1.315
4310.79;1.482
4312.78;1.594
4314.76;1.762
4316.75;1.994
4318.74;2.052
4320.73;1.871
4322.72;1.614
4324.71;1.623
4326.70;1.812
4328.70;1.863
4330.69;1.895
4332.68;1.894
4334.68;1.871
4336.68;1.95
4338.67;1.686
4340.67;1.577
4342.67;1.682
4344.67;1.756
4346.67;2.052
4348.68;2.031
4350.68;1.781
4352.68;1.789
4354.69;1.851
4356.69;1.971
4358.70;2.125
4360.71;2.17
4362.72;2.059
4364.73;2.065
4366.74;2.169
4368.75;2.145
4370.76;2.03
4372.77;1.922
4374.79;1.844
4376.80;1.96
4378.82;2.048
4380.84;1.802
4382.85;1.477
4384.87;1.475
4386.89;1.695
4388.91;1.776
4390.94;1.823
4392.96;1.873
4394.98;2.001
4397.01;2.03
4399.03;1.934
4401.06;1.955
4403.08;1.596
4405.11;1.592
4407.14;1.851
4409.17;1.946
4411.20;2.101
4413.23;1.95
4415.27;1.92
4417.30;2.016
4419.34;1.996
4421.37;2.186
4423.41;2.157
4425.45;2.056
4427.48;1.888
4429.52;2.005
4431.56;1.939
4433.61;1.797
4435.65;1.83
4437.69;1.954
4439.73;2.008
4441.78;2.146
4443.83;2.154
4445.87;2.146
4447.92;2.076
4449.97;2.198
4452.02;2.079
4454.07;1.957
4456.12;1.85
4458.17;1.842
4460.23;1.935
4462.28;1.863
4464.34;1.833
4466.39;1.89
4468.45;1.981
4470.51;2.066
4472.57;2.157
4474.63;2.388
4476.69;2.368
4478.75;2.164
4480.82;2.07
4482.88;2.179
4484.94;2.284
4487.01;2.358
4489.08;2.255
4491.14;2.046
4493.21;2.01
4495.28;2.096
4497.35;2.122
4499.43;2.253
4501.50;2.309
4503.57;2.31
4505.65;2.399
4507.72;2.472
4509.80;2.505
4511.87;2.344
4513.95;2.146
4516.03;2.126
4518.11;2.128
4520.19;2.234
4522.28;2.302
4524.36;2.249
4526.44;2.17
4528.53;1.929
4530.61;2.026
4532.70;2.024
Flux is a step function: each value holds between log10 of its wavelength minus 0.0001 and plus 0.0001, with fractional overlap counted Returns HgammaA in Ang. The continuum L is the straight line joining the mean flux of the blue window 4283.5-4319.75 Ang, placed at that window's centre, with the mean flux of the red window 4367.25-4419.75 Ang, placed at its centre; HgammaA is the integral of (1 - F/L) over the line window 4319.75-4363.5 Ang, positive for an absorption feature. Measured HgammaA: -3.9 Ang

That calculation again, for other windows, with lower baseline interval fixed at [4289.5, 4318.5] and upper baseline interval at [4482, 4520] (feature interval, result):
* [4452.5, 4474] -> 1.6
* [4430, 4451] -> 0.0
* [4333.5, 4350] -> -1.5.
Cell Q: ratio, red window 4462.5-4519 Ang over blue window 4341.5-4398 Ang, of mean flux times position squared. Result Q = 1.21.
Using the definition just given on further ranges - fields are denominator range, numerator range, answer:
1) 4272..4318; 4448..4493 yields 1.42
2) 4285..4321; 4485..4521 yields 1.56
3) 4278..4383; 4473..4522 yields 1.36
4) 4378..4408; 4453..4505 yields 1.22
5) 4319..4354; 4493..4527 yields 1.34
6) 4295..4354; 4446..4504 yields 1.33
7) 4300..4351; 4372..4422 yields 1.13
